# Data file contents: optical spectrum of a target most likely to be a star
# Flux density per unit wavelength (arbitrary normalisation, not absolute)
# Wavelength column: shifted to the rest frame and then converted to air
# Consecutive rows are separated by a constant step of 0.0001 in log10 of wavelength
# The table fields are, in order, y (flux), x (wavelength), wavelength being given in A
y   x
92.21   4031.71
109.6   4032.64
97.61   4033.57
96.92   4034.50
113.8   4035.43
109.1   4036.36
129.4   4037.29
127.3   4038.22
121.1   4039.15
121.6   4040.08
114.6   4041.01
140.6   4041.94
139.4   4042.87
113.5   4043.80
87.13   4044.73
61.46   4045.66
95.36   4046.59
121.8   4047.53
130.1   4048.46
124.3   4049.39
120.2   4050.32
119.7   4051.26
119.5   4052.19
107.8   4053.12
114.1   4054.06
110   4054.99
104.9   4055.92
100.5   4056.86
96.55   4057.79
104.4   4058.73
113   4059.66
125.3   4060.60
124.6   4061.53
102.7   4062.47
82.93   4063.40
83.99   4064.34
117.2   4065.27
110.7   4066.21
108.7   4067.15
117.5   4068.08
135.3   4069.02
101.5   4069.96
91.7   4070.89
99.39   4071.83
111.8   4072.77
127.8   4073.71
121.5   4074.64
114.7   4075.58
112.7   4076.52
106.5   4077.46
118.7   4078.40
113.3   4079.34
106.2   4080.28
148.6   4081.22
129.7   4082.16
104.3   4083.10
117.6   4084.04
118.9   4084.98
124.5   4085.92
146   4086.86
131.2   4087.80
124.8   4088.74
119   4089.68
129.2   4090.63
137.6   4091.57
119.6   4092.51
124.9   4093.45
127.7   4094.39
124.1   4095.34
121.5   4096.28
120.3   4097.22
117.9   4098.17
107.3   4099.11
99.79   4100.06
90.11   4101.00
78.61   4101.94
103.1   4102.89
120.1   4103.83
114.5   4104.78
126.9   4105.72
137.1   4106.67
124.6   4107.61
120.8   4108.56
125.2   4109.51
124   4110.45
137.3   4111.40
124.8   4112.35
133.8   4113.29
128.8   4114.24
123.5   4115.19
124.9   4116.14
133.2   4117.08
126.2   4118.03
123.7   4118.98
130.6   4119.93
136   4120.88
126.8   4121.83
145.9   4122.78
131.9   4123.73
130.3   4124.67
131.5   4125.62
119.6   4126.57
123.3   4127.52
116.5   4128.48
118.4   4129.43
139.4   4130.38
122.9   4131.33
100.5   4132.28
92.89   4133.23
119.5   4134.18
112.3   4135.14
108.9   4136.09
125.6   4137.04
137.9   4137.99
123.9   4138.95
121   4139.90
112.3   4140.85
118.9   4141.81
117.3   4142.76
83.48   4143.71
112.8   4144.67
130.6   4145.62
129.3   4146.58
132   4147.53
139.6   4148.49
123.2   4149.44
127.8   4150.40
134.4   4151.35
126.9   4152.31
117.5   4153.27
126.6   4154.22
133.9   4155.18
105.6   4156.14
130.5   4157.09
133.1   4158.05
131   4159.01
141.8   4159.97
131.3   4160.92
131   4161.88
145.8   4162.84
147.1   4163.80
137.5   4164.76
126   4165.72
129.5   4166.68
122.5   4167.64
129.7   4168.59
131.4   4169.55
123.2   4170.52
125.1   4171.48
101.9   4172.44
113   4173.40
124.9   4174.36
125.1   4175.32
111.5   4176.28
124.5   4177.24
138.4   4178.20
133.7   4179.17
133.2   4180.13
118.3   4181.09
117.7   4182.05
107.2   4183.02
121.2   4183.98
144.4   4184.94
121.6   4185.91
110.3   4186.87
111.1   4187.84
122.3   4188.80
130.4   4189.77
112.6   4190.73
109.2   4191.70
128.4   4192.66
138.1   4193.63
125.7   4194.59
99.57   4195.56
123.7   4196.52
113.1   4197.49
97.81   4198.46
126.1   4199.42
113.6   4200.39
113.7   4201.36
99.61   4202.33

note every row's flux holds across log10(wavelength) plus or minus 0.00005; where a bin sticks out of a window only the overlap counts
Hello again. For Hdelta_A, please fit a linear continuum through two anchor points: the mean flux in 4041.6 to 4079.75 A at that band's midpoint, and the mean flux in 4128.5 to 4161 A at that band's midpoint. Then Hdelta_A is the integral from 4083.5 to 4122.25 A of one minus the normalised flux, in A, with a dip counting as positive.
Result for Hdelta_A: -2.0 A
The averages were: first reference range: 111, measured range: 123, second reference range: 122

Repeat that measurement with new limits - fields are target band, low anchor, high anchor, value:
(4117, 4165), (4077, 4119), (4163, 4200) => -1.31 A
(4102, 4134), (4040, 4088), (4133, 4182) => -1.10 A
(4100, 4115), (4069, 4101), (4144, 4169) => 0.42 A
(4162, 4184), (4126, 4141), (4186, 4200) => -1.42 A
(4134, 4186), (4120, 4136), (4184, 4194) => -1.01 A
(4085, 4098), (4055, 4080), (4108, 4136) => -1.15 A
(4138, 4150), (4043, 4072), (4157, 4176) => 0.34 A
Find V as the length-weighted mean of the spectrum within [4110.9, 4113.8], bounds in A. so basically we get 132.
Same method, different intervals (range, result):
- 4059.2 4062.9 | 116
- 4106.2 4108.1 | 131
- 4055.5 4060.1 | 104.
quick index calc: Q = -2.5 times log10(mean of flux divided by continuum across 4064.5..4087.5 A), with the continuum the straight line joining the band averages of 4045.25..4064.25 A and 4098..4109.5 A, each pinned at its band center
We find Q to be -0.06 mag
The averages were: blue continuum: 109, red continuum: 112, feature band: 117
